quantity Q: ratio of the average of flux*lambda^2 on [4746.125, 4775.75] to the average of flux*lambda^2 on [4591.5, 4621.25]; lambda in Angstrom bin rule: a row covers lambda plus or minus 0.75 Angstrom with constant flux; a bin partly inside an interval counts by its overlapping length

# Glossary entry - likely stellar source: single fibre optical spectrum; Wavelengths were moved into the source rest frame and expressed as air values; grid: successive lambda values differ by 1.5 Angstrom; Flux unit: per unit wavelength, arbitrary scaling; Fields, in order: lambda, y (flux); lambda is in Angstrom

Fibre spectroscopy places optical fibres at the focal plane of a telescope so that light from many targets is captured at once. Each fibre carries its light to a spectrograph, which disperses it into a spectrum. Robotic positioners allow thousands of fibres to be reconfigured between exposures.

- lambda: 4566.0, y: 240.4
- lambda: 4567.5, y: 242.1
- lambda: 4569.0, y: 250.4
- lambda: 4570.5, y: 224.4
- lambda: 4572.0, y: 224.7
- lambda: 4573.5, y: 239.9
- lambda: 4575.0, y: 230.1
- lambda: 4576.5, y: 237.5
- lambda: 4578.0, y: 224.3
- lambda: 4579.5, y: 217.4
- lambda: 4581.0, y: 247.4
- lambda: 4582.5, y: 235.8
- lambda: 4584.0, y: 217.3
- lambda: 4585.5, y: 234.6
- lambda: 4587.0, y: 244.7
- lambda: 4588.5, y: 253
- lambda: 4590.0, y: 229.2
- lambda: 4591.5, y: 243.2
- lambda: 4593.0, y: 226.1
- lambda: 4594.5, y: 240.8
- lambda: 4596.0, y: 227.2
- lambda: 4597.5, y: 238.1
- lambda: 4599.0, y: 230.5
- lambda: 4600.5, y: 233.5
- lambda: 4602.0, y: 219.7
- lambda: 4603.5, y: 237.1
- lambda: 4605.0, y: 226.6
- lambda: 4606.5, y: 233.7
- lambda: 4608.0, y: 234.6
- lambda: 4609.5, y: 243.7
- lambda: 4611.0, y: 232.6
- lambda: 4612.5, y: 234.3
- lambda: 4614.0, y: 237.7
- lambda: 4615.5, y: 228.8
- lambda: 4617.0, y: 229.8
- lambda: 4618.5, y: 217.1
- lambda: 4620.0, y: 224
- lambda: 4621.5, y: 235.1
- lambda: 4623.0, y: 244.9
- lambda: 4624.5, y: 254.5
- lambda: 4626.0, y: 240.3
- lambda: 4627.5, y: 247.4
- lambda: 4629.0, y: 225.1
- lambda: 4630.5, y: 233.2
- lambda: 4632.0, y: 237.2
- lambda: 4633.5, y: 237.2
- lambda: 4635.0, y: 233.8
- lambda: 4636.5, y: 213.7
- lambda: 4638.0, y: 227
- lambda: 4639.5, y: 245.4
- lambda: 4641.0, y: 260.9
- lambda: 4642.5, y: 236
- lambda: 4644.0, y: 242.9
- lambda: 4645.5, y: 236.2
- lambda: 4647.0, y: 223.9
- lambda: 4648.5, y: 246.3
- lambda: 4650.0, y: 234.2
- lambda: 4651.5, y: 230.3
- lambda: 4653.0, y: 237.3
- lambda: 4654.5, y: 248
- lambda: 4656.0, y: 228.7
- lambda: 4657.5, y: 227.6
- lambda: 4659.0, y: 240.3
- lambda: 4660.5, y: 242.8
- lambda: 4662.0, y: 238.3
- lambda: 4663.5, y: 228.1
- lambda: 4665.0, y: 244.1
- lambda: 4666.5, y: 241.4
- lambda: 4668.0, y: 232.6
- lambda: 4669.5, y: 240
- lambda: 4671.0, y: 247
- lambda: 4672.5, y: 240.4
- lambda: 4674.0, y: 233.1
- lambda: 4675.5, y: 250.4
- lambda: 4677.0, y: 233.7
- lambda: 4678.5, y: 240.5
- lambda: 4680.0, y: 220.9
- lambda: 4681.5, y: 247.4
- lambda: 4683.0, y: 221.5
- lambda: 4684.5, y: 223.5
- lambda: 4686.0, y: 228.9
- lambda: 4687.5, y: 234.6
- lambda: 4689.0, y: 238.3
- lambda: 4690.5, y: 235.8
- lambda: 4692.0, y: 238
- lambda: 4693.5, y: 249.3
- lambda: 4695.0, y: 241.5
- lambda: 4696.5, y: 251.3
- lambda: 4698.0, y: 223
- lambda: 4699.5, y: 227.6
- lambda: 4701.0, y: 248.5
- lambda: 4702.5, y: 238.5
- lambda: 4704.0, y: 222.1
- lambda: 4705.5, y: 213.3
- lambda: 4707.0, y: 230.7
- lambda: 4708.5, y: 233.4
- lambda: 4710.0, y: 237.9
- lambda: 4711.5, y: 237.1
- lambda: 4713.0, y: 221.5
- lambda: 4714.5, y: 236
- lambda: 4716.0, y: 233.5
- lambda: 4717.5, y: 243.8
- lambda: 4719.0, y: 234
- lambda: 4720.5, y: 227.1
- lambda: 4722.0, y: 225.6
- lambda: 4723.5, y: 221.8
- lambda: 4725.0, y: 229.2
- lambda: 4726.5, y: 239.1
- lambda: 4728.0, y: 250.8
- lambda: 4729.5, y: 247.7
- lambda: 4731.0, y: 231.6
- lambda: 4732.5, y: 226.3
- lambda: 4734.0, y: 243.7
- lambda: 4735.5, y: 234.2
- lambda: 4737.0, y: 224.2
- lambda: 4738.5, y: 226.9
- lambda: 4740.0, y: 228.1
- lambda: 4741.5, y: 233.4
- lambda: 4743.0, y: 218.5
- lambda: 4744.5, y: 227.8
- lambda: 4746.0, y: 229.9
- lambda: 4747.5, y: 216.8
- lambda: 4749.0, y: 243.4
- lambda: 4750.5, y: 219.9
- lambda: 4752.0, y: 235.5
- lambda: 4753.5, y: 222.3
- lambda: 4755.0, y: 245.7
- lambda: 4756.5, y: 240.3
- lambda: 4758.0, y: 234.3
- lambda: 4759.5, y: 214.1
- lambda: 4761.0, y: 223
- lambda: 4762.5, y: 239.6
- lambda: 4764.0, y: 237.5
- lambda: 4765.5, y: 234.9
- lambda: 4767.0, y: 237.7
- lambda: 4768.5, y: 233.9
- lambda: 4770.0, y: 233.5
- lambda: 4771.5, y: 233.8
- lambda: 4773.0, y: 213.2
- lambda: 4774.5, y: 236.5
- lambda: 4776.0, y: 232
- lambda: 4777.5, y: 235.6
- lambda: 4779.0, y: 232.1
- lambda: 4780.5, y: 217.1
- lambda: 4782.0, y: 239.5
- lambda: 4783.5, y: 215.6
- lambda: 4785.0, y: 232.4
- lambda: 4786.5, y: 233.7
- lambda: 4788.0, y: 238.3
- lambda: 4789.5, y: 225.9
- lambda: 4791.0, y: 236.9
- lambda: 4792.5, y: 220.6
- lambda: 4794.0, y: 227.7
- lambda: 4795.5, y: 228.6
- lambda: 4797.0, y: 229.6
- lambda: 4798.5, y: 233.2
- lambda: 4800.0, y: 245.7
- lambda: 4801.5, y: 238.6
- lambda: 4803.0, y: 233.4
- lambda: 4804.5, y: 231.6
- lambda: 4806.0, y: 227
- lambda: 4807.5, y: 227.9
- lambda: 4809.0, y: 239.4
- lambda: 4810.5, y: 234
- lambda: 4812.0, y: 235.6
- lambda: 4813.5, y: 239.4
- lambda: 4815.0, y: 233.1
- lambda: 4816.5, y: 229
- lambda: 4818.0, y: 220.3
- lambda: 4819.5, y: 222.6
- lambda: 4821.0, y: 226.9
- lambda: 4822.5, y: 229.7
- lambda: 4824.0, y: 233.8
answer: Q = 1.1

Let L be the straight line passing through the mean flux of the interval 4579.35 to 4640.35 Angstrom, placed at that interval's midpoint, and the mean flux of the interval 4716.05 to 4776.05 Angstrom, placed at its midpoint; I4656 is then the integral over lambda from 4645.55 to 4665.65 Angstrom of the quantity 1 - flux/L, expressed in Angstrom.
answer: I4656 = -0.2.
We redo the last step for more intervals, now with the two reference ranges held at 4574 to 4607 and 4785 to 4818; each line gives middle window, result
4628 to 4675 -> -0.8 Angstrom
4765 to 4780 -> 0.0 Angstrom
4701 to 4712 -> 0.1 Angstrom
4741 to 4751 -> 0.2 Angstrom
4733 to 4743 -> 0.1 Angstrom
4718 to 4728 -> 0.1 Angstrom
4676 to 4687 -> 0.1 Angstrom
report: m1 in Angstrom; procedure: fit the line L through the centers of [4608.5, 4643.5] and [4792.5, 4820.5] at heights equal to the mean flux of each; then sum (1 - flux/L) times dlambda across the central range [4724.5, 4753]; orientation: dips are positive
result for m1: 0.16 Angstrom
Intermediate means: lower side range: 236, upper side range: 232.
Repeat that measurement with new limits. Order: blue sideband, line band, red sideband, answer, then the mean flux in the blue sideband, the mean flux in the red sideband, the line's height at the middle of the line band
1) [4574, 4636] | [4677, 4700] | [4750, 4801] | -0.2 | 234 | 231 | 233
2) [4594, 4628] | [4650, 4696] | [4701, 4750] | -0.8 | 234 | 232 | 233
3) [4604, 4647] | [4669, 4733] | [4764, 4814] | -0.3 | 235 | 232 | 234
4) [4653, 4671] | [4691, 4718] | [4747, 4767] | 0.0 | 238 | 232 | 235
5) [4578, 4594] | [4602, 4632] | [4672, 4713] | 0.0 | 234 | 235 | 235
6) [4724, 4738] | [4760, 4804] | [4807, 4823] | 0.2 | 236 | 231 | 233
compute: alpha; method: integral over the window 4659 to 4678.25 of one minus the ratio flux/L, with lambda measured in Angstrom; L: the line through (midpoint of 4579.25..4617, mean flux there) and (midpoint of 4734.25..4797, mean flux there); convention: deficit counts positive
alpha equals -0.6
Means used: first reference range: 234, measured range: 239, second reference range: 230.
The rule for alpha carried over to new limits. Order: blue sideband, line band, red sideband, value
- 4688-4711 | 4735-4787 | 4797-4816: 1.1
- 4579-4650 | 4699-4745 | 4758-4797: -0.1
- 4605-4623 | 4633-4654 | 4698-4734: -0.3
